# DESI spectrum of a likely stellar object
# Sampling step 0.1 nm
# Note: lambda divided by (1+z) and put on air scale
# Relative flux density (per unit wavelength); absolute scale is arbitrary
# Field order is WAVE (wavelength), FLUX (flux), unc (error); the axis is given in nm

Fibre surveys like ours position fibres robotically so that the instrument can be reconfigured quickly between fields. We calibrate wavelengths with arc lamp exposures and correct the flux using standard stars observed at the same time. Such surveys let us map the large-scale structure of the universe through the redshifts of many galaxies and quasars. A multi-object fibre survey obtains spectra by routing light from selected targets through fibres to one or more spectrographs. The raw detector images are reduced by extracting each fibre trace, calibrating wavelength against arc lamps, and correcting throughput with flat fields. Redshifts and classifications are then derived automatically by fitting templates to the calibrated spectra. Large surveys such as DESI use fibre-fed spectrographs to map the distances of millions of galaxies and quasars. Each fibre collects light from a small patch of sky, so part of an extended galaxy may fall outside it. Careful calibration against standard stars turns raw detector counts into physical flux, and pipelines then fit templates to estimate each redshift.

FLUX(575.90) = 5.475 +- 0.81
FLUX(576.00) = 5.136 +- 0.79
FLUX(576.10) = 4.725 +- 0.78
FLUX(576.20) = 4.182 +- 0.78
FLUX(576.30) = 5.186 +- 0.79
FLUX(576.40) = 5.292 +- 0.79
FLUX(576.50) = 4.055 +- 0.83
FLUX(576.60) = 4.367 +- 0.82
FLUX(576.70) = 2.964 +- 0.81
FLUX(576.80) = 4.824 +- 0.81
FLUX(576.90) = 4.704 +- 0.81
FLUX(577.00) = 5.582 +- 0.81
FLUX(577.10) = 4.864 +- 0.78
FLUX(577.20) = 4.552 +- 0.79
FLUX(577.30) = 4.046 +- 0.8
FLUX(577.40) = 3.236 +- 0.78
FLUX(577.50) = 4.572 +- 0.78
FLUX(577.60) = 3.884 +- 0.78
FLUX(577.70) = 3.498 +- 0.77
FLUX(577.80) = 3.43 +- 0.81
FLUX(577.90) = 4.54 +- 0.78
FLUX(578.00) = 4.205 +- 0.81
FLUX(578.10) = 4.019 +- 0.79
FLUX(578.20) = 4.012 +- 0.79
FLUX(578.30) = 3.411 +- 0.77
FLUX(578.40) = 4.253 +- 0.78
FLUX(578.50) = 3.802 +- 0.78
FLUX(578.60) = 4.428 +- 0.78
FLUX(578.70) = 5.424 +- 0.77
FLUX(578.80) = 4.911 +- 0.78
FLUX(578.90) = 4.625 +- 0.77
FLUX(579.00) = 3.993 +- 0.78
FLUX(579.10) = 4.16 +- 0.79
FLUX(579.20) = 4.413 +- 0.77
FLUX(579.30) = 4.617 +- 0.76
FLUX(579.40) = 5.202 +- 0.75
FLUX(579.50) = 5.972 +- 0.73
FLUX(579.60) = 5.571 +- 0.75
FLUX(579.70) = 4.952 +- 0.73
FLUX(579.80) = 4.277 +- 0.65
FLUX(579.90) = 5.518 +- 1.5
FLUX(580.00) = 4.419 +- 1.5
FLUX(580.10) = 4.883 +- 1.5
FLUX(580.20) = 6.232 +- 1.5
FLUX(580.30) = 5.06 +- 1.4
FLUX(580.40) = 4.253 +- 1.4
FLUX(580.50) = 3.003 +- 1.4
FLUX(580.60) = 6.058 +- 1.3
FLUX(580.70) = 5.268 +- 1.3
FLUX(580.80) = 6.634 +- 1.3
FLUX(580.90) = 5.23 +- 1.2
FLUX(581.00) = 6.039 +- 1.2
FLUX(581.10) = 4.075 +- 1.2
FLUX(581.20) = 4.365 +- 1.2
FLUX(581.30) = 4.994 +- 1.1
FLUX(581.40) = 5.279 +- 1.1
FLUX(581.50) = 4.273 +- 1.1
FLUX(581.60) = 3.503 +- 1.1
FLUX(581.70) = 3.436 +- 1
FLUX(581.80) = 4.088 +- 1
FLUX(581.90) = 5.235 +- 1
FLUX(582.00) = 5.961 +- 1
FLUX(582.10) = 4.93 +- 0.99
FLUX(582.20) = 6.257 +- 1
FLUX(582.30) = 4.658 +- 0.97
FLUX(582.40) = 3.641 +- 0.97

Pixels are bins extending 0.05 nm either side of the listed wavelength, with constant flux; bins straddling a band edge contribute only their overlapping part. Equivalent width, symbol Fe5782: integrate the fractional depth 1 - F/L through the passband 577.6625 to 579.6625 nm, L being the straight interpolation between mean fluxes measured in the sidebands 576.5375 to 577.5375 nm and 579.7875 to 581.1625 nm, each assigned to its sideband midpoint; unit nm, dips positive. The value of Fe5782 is 0.12 nm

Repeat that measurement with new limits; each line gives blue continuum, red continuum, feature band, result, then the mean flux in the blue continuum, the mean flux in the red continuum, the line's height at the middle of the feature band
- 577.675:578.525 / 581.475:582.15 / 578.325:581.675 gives -0.48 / 3.92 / 4.5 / 4.22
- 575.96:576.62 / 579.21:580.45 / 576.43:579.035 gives 0.33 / 4.72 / 5.06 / 4.85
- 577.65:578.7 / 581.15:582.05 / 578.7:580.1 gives -0.20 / 4.03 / 4.57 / 4.22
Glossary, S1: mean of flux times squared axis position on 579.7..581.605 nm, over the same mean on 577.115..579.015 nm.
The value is 1.20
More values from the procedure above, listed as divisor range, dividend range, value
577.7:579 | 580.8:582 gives 1.13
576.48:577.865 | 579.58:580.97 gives 1.23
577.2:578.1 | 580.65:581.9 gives 1.22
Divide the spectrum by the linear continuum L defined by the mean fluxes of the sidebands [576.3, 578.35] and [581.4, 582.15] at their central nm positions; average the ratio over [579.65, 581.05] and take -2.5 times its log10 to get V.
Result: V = -0.156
